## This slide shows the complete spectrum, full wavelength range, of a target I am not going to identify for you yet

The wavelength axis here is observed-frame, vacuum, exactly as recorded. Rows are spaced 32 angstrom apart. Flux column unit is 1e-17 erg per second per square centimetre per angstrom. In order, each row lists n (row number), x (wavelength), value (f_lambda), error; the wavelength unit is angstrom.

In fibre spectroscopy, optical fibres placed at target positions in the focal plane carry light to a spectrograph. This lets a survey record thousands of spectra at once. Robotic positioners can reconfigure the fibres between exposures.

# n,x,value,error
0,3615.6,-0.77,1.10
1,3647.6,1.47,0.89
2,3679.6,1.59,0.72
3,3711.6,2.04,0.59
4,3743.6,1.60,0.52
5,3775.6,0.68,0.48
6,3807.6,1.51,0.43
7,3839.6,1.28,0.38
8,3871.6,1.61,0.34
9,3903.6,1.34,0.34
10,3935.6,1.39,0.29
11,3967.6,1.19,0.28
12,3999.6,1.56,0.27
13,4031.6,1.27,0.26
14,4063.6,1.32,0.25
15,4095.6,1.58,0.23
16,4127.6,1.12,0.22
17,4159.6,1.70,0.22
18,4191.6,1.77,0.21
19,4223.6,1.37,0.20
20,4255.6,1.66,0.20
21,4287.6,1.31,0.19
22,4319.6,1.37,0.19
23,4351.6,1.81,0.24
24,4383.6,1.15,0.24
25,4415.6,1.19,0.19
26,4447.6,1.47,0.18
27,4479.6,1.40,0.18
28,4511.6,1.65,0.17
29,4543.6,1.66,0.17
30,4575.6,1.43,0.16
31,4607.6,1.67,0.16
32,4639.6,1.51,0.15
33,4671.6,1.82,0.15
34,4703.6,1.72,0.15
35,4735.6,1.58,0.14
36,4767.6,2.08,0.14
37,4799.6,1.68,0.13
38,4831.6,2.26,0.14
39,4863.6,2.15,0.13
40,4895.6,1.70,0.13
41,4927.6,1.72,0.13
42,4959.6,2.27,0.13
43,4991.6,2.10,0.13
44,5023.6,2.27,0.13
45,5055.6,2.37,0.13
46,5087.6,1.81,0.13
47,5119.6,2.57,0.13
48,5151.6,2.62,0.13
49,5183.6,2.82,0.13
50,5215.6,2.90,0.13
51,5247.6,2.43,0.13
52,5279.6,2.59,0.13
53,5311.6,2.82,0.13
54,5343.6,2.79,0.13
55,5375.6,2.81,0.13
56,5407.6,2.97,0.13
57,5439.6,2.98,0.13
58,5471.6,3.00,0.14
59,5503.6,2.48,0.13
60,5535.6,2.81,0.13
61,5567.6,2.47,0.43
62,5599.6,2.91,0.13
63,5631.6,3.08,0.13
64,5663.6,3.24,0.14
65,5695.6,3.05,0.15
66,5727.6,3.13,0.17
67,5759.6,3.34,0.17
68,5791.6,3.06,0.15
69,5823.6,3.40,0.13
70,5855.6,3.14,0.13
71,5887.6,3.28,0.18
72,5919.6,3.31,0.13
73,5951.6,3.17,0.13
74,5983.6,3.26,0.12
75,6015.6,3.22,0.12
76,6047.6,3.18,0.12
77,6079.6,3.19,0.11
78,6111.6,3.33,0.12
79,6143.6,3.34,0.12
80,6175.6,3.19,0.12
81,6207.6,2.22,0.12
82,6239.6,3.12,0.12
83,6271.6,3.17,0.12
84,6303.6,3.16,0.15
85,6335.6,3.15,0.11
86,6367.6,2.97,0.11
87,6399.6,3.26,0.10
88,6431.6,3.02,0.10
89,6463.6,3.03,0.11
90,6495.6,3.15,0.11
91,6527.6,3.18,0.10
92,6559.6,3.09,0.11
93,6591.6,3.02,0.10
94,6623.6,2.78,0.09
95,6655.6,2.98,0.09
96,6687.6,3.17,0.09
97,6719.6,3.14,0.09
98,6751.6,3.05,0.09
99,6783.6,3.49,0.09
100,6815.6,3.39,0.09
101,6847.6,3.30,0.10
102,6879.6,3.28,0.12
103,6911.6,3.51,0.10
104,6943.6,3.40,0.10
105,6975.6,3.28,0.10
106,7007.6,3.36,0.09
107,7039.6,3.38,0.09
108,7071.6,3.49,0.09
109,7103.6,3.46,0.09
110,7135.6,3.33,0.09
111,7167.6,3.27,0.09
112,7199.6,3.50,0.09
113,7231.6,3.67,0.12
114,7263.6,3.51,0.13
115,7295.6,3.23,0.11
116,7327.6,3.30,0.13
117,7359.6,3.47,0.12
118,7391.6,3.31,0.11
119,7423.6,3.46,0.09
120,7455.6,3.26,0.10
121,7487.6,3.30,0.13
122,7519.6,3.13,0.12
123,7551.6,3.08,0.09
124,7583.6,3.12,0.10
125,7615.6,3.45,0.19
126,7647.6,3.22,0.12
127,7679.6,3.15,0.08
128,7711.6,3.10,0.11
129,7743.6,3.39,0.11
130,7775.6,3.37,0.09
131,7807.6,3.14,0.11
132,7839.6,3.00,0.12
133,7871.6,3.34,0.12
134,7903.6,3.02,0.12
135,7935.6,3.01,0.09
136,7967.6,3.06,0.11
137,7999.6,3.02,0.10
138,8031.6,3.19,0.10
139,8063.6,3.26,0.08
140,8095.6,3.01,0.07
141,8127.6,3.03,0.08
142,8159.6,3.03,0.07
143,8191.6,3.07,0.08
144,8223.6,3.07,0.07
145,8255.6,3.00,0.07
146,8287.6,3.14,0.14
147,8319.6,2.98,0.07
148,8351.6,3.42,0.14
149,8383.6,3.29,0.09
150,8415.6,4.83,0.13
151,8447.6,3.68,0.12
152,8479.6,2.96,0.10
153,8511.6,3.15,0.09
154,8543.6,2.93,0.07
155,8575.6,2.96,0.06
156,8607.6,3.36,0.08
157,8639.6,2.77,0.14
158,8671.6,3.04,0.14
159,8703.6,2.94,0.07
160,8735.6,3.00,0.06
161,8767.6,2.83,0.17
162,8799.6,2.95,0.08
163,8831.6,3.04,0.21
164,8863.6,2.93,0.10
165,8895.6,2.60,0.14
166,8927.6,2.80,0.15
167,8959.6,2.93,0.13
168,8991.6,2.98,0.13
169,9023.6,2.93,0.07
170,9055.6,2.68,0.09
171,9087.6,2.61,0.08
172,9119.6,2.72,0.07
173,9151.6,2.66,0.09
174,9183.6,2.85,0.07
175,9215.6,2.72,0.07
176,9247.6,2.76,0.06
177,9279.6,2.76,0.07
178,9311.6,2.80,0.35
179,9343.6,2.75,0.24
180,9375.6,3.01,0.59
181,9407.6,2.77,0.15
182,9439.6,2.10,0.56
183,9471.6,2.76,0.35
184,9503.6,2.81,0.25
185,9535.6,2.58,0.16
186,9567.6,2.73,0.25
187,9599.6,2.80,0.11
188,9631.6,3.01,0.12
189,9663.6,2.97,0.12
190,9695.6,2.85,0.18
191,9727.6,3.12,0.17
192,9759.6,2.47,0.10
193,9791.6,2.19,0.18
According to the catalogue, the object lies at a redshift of 0.28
